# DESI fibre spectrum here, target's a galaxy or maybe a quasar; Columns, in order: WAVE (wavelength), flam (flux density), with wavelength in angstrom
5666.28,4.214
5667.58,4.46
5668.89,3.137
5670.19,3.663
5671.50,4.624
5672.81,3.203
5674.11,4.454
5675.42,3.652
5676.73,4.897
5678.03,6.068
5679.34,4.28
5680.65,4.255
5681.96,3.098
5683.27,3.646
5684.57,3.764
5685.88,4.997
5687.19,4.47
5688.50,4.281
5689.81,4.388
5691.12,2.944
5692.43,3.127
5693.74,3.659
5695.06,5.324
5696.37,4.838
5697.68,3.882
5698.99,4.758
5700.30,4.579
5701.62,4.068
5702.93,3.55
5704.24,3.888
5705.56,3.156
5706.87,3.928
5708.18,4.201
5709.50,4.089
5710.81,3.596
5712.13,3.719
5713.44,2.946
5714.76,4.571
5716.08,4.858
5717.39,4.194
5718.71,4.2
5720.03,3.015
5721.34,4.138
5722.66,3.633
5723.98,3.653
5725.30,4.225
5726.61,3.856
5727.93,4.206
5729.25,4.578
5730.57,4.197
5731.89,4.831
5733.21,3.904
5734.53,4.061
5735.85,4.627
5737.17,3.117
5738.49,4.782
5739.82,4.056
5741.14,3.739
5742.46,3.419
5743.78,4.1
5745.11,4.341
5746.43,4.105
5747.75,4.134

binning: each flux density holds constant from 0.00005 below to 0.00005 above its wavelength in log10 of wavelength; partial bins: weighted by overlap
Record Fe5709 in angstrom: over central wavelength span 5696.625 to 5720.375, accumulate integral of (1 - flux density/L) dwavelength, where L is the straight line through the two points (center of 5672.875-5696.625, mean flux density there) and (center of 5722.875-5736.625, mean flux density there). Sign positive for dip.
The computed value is 1.18 angstrom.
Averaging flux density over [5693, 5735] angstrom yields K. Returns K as 4.07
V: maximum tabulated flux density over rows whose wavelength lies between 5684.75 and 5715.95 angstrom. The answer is 5.324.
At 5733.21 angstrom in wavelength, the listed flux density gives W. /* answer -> 3.904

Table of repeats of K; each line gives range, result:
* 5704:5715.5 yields 3.79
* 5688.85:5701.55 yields 4.16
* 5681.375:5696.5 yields 4.02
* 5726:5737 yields 4.23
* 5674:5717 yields 4.11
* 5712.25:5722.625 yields 3.95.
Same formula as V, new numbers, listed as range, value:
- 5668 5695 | 6.068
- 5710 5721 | 4.858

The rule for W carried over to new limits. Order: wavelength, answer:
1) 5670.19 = 3.663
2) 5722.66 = 3.633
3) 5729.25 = 4.578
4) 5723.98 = 3.653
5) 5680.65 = 4.255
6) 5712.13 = 3.719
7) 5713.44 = 2.946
